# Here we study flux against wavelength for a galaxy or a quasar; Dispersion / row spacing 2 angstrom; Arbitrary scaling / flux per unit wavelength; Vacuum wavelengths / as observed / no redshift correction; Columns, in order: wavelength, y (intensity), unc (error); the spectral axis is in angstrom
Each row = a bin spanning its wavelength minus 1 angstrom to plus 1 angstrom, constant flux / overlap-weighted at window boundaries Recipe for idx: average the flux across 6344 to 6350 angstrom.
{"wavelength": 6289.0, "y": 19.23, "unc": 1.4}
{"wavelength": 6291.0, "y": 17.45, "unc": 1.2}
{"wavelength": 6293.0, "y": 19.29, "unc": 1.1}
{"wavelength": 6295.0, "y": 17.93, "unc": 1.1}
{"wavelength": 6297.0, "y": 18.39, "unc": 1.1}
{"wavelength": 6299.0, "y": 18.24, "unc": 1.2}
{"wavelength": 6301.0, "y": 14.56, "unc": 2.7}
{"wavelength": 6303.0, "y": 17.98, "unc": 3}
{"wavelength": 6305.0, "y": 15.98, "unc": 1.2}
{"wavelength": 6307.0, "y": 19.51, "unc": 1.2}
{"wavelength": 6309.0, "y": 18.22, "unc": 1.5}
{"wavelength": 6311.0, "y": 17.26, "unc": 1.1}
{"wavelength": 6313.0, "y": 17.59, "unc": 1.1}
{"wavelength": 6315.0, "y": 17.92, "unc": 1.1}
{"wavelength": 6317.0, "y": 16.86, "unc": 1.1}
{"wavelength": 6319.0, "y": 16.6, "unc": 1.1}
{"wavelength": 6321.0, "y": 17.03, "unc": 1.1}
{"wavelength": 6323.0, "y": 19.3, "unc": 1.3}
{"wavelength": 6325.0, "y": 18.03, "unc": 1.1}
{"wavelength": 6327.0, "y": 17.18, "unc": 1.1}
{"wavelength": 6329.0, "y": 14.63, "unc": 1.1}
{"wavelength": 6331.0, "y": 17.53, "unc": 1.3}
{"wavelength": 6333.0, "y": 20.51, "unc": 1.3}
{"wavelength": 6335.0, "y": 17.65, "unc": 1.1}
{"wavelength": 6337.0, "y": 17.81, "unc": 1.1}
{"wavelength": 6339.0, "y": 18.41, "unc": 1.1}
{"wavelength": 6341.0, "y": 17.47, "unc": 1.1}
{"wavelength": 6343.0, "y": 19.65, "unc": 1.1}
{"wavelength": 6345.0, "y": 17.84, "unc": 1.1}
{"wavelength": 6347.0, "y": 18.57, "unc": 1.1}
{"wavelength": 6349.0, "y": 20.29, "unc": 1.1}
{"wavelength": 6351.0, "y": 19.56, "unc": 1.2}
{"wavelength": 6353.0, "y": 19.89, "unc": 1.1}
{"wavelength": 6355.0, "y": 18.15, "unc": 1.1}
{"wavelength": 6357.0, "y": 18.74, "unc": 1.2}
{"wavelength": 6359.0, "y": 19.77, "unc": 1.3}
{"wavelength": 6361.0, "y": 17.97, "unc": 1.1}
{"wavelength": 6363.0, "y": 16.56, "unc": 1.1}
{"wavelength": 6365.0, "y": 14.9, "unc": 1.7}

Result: 18.9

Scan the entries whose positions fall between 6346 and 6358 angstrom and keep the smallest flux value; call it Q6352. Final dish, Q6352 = 18.15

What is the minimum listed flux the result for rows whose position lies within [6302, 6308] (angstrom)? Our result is 15.98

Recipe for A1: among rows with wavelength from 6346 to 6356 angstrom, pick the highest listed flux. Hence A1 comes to 20.29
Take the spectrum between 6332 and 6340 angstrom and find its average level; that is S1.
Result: 18.6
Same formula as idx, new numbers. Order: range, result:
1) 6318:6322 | 16.8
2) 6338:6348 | 18.4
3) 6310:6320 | 17.2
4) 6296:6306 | 17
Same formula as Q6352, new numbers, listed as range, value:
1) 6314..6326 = 16.6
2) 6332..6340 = 17.65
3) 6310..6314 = 17.26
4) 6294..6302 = 14.56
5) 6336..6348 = 17.47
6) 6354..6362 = 17.97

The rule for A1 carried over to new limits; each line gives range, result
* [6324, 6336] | 20.51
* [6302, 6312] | 19.51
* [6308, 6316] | 18.22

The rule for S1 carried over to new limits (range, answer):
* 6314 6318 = 17.4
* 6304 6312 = 17.7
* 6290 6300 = 18.3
